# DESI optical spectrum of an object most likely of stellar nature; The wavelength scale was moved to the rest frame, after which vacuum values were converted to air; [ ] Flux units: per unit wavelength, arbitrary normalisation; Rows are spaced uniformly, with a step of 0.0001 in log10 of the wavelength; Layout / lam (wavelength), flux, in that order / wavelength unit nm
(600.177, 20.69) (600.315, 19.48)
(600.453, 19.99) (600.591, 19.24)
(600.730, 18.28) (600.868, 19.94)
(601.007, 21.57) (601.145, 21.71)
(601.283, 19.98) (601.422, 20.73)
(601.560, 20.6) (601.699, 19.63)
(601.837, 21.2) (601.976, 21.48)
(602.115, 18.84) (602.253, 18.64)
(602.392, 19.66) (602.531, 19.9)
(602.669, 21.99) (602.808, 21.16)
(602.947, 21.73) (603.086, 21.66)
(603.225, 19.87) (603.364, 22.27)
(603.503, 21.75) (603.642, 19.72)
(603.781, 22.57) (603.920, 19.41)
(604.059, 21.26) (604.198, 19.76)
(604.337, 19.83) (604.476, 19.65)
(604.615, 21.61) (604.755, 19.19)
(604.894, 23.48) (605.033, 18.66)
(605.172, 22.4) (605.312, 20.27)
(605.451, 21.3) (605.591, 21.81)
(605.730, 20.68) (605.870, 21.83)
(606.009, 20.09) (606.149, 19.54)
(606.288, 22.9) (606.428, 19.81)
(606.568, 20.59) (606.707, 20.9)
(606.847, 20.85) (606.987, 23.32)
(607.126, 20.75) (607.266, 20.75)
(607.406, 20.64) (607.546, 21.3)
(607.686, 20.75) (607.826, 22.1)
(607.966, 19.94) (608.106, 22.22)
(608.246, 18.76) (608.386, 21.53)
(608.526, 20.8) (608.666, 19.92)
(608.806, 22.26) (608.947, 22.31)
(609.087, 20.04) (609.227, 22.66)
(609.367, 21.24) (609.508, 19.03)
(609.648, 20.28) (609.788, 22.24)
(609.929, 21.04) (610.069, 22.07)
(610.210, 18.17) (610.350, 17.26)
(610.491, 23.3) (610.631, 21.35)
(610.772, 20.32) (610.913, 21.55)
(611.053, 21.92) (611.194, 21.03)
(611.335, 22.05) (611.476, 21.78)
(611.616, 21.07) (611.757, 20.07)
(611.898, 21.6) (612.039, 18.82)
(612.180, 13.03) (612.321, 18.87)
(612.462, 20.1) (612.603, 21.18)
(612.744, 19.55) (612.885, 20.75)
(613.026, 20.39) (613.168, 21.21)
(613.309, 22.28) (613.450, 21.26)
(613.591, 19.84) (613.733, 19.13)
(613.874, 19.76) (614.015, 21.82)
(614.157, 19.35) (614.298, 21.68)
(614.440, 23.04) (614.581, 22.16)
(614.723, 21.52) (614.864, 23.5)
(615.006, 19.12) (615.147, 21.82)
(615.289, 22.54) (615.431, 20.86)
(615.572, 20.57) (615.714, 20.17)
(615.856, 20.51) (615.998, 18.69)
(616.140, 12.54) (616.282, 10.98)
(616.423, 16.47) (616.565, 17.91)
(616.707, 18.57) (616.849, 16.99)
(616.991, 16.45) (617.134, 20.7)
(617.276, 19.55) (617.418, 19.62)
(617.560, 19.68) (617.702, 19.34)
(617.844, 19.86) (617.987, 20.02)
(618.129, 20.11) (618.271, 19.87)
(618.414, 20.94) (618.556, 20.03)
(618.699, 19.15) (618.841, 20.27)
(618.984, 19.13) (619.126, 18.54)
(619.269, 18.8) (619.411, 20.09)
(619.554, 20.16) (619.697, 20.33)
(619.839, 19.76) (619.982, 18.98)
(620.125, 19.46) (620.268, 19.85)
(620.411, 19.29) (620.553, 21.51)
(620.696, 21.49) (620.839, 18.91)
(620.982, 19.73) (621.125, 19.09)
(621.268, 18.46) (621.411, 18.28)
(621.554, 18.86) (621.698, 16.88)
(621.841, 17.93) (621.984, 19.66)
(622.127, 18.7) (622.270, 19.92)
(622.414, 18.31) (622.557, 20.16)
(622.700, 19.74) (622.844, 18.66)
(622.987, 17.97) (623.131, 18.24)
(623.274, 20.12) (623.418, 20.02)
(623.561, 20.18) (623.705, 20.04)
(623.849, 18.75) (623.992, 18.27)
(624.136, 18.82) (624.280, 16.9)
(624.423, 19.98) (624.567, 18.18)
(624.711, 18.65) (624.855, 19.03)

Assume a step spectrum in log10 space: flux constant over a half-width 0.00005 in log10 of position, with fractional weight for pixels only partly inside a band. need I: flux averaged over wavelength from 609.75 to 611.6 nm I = 21.1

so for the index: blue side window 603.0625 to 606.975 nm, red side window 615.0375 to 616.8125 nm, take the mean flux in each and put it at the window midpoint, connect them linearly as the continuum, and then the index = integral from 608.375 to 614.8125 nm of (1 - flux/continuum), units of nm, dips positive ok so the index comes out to -0.43 nm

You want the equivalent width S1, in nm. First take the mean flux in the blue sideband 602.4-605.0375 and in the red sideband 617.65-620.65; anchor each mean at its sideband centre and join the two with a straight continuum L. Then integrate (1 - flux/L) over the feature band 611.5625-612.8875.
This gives 0.06 nm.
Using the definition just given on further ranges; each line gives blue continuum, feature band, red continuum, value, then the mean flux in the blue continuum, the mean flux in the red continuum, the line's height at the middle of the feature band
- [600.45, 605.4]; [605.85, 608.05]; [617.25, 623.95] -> -0.075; 20.6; 19.5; 20.3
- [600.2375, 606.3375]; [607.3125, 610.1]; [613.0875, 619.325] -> -0.112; 20.6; 19.7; 20.2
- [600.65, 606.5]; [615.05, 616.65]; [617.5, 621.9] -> 0.107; 20.7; 19.5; 19.8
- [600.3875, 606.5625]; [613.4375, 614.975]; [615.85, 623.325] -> -0.128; 20.6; 19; 19.5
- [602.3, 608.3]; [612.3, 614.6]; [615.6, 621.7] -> -0.116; 20.9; 19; 19.7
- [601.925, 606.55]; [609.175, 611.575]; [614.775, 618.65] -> -0.124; 20.7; 19.2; 20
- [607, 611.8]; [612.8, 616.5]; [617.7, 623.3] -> 0.034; 21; 19.4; 20.2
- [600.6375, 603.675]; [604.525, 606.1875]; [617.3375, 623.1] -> -0.046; 20.6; 19.4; 20.4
